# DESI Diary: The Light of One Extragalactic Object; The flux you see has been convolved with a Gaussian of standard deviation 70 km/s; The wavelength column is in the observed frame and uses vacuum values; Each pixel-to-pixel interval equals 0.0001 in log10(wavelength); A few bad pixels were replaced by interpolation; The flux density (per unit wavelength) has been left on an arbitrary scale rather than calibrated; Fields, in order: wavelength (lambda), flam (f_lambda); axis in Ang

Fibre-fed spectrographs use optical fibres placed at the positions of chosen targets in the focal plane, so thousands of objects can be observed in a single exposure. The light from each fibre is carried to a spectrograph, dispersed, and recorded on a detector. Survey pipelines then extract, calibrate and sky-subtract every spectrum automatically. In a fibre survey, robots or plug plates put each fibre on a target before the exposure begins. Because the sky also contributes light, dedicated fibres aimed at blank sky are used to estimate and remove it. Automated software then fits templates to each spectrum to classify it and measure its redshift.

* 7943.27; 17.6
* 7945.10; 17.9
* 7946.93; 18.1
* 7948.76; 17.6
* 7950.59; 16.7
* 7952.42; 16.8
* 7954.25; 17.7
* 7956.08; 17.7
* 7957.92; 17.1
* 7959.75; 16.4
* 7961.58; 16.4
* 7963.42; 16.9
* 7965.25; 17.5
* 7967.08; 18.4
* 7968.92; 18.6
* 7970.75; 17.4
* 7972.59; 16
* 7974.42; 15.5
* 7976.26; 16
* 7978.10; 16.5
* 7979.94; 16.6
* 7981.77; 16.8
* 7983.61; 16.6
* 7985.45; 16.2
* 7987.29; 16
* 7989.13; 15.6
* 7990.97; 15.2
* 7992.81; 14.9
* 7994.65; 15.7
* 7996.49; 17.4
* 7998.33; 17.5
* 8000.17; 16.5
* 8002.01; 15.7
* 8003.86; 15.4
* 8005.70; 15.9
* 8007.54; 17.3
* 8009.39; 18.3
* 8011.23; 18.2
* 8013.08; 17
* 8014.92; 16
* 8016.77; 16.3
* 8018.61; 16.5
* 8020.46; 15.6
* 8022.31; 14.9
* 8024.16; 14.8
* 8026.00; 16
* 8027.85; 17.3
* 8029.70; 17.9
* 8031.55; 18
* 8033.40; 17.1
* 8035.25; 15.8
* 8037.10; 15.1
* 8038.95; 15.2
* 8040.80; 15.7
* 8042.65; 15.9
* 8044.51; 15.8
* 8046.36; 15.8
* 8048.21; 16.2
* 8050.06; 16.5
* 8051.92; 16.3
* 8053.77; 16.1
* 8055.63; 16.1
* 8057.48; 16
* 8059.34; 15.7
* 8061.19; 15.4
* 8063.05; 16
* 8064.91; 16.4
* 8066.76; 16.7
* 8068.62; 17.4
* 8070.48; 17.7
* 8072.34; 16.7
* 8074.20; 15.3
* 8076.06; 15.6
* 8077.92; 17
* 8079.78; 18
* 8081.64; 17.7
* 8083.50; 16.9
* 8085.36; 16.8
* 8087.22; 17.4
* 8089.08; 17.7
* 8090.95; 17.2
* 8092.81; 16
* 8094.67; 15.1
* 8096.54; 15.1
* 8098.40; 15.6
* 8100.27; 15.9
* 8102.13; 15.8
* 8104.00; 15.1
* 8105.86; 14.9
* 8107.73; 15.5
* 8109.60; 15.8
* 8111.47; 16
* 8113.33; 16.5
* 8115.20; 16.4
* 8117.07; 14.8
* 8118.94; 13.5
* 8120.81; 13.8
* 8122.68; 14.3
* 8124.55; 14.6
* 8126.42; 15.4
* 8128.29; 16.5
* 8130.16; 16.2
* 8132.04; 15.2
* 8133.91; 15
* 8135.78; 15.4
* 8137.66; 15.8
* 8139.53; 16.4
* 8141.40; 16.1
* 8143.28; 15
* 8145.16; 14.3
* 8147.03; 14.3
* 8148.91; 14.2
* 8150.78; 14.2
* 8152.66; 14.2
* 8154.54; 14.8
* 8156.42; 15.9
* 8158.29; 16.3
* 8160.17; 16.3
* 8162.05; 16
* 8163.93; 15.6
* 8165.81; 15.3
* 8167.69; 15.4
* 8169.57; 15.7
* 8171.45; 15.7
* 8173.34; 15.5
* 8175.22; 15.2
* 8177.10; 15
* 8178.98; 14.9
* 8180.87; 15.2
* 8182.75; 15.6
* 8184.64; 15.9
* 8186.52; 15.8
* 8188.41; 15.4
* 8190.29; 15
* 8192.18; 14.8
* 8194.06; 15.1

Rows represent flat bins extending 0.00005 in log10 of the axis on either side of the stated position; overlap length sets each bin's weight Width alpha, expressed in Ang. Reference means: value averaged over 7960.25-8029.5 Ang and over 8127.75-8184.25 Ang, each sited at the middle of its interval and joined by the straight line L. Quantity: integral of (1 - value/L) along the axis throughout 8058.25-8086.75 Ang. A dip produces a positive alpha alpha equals -1.2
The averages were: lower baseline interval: 16.5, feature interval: 16.6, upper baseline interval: 15.4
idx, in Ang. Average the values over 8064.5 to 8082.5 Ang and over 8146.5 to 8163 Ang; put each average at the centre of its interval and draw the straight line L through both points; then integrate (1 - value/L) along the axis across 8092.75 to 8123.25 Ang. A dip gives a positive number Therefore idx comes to 1.6 Ang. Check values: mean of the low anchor 16.9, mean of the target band 15.3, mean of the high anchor 15.2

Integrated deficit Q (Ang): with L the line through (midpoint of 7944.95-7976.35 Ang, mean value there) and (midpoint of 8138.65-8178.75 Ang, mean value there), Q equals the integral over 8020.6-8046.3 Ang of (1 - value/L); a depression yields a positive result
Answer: 0.60 Ang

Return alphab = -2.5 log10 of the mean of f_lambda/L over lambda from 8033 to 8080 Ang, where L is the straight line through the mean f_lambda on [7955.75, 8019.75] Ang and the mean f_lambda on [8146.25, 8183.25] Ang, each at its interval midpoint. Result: -0.01 mag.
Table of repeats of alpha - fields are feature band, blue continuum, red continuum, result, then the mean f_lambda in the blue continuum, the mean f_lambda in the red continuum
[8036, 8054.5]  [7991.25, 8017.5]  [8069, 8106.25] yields 0.70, 16.5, 16.4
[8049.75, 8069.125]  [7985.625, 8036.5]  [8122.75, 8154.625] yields -0.35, 16.4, 15.1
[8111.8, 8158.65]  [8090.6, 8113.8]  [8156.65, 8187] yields 1.44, 15.7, 15.6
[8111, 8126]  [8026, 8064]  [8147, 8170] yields 0.60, 16.2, 15.3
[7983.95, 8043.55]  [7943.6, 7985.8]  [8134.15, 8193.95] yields 1.19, 17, 15.3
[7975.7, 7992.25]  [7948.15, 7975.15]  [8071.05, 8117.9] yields 0.81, 17.1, 16.2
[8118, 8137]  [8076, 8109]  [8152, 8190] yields 1.12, 16.3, 15.5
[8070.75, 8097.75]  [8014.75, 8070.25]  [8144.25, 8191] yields -1.28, 16.2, 15.3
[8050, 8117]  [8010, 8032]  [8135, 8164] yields -1.40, 16.5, 15.3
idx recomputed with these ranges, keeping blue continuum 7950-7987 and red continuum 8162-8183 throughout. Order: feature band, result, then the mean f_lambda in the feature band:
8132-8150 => 0.5 Ang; 15.2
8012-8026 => 0.5 Ang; 15.9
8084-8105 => -0.3 Ang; 16.2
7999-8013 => -0.2 Ang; 16.8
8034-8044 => 0.5 Ang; 15.6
